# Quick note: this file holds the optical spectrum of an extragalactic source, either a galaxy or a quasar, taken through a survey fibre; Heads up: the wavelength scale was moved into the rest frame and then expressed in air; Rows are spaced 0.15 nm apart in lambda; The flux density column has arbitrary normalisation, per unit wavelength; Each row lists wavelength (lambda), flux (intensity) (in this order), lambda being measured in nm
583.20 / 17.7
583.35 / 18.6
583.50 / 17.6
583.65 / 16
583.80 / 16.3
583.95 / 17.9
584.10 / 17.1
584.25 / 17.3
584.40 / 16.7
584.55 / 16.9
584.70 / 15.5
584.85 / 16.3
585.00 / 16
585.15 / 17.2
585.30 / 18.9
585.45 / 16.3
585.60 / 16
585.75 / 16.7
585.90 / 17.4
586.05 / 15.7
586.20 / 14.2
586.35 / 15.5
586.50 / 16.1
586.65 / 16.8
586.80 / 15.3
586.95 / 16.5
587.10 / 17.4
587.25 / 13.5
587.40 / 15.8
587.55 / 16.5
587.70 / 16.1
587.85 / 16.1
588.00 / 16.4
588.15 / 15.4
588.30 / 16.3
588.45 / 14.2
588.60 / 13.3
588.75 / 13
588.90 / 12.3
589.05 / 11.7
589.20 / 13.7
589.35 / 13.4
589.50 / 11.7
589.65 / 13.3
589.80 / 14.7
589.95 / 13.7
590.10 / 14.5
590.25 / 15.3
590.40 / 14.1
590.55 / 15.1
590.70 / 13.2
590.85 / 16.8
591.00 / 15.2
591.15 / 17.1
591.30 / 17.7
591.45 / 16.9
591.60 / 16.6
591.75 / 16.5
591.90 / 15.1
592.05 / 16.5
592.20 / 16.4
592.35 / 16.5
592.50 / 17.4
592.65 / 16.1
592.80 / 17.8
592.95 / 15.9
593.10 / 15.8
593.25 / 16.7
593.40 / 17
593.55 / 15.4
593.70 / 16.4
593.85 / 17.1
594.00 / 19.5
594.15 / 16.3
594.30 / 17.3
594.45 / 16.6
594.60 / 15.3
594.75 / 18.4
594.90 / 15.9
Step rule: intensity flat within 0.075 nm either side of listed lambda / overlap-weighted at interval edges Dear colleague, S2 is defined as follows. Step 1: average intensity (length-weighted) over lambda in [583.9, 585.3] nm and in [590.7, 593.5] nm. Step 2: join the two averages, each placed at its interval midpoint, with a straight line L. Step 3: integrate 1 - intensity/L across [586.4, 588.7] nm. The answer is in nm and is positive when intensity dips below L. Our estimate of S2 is 0.14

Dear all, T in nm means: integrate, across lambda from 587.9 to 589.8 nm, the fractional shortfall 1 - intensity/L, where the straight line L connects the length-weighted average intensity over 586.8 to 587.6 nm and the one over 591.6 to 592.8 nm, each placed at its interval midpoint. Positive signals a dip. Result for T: 0.27 nm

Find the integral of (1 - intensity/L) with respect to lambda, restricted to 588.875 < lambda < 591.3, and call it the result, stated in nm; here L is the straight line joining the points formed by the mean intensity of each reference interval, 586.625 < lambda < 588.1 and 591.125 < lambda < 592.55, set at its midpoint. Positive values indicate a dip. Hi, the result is 0.32 nm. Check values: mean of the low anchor 16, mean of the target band 14.3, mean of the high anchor 16.6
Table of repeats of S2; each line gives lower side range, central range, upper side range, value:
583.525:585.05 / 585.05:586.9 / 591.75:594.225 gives 0.03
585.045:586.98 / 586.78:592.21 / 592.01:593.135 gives 0.47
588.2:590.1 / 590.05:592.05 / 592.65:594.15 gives -0.10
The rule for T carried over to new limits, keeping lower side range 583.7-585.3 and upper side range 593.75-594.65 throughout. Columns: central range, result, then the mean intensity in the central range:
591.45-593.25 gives 0.06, 16.5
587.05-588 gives 0.06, 15.9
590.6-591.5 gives 0.05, 16.1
